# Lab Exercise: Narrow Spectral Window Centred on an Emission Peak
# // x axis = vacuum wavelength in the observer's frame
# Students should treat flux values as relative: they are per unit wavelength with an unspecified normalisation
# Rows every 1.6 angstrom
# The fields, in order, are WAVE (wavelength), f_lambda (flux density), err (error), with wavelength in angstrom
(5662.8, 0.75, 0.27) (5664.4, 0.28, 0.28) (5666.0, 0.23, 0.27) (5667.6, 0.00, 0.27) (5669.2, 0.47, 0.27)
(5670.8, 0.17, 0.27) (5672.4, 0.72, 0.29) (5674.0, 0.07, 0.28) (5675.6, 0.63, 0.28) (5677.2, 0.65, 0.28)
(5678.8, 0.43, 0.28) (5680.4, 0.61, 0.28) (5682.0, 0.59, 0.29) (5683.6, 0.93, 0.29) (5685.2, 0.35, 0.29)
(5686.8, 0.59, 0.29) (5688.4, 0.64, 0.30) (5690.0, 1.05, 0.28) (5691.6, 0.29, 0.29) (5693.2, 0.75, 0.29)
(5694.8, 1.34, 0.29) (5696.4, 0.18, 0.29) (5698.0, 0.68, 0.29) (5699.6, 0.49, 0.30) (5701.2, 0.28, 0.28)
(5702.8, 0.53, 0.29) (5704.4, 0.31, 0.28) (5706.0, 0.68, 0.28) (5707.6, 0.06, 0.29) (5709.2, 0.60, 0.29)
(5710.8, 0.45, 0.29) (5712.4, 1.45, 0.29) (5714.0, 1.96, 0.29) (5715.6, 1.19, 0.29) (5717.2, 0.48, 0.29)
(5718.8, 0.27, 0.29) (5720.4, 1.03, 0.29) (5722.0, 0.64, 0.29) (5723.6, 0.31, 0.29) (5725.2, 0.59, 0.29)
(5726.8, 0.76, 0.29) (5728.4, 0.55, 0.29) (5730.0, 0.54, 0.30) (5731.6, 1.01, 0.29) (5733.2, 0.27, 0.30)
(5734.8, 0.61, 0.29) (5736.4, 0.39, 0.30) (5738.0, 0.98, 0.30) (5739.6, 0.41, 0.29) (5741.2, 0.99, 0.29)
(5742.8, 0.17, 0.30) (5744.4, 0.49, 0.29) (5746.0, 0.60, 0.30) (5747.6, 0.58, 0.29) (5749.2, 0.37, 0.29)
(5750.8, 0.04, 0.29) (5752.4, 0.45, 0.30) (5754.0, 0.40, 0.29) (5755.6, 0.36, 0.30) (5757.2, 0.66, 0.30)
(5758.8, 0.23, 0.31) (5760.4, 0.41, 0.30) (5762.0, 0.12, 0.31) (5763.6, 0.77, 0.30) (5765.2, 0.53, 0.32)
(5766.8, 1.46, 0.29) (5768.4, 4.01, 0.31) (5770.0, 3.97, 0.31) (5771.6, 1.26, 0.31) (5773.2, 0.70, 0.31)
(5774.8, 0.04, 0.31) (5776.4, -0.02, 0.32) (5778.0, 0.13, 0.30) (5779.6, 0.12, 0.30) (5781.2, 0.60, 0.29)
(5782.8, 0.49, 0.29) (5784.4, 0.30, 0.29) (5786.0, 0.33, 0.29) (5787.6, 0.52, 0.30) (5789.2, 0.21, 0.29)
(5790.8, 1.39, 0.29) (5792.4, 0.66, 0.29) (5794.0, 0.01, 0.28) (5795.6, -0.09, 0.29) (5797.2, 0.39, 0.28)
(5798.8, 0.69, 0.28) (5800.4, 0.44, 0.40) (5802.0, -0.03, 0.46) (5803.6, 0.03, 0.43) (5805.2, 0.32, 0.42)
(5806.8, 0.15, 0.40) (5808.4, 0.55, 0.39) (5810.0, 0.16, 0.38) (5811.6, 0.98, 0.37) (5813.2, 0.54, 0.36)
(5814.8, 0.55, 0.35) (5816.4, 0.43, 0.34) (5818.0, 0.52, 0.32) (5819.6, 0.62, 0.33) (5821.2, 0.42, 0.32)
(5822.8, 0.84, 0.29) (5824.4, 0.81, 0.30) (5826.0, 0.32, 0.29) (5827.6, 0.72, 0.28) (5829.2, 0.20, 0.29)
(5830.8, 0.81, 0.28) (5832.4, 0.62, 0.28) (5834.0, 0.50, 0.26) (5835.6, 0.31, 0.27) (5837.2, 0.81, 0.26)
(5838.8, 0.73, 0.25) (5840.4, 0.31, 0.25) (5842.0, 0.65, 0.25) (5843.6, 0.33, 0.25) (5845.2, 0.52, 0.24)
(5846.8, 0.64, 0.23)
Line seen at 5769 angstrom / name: [O III]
